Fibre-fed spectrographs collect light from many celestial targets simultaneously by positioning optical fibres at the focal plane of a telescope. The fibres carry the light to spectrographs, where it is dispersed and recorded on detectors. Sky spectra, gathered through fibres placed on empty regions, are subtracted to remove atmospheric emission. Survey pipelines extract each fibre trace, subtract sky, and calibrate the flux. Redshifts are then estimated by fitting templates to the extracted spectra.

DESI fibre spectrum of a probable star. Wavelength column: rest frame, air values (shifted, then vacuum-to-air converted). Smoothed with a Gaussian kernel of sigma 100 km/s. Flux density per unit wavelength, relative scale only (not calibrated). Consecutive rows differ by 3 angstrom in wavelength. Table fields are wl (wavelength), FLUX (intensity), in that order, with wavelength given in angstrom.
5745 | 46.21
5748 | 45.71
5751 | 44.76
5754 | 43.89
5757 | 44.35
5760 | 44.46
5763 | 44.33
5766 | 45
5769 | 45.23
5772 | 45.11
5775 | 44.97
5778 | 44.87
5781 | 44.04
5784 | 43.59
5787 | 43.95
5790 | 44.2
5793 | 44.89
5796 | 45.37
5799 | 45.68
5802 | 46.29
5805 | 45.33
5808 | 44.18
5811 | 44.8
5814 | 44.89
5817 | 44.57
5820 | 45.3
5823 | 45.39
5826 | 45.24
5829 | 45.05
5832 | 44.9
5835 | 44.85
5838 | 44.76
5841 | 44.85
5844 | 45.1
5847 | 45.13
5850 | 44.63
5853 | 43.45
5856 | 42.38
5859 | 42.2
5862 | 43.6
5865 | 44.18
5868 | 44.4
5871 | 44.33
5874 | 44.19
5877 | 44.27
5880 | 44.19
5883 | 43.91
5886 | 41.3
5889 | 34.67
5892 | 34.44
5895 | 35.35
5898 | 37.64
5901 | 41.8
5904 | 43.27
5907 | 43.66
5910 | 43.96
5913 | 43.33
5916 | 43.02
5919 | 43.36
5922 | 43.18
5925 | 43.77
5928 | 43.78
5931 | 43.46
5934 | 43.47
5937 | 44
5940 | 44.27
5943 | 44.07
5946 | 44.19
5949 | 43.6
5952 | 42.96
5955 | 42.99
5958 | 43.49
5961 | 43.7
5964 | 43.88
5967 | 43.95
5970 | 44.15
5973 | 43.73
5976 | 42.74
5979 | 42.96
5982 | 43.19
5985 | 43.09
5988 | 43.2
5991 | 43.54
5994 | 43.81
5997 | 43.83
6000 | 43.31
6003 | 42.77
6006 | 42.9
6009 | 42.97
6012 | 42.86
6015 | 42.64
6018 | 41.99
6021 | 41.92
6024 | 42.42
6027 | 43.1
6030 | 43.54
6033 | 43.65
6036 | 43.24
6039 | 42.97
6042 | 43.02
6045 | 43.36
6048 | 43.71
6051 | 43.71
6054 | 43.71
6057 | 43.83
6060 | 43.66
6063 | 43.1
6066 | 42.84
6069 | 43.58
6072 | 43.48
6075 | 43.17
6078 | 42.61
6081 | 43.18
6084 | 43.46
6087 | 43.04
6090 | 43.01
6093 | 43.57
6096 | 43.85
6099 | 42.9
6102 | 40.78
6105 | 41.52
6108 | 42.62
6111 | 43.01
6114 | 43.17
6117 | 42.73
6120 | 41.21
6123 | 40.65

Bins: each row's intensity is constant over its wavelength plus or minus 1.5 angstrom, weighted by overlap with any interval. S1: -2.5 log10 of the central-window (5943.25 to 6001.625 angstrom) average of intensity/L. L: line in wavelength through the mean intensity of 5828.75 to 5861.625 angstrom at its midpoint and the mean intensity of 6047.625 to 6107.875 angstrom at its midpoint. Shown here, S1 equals 0.00 mag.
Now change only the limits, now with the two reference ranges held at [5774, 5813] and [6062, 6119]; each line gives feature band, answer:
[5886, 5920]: 0.09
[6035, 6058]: -0.01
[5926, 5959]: 0.00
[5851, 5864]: 0.03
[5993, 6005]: 0.00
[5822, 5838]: -0.01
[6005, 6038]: 0.01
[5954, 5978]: 0.00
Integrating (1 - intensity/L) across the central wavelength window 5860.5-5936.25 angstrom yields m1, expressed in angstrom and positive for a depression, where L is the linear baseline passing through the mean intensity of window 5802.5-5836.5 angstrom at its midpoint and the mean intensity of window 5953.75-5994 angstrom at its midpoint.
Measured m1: 3.3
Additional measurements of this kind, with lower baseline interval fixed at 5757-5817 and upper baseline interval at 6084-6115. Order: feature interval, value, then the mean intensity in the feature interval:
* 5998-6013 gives 0.1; 43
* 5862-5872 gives 0.0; 44.2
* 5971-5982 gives 0.1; 43.2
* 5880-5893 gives 1.4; 39.4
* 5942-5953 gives 0.0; 43.7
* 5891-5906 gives 1.8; 38.8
